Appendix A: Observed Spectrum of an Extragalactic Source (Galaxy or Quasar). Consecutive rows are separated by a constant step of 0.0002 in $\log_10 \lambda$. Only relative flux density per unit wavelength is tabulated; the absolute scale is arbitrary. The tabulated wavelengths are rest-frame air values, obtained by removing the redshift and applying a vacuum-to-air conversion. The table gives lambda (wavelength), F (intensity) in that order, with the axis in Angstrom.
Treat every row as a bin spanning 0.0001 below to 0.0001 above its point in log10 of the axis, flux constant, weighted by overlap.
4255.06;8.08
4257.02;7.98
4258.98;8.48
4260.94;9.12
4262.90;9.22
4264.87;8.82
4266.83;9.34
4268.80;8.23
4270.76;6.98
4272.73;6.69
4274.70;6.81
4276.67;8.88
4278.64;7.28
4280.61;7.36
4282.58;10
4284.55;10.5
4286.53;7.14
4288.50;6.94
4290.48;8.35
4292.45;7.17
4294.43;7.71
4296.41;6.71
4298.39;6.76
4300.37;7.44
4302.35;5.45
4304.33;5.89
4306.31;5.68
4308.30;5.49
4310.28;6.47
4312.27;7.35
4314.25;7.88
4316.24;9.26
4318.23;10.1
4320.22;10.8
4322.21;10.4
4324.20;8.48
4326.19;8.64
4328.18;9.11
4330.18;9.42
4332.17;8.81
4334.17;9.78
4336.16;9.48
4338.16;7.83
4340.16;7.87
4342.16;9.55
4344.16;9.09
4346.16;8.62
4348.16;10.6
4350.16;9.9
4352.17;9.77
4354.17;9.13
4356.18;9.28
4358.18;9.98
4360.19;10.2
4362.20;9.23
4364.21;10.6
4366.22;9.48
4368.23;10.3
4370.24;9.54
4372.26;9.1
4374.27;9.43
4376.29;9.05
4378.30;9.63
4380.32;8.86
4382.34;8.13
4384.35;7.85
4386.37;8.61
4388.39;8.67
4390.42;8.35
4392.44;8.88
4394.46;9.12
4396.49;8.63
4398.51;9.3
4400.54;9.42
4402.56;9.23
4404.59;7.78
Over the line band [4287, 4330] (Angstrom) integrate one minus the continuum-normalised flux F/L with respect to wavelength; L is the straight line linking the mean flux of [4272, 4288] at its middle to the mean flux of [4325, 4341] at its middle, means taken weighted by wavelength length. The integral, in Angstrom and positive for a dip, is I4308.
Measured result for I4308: 3.9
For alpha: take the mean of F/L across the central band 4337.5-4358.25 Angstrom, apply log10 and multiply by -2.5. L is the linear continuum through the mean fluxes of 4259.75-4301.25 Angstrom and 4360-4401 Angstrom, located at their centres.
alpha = -0.057 mag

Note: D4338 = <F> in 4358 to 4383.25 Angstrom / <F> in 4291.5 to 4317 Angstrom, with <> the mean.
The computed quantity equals 1.39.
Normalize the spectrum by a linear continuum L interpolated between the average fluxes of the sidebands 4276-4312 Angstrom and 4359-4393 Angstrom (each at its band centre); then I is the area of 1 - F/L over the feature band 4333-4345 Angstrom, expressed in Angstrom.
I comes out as -0.9 Angstrom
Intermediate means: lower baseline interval 7.27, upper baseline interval 9.18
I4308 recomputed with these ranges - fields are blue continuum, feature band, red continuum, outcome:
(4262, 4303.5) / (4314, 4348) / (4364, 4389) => -2.9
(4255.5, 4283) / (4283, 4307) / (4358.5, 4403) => 3.4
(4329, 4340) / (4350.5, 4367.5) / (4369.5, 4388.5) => -1.5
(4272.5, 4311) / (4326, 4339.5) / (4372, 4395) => -1.8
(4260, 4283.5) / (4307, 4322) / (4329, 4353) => 1.0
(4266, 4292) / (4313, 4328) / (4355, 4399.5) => -1.4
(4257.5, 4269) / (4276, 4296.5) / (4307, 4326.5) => 1.5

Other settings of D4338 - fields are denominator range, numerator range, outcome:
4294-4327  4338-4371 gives 1.24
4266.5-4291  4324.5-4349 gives 1.13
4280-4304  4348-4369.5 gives 1.30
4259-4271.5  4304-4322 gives 0.91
